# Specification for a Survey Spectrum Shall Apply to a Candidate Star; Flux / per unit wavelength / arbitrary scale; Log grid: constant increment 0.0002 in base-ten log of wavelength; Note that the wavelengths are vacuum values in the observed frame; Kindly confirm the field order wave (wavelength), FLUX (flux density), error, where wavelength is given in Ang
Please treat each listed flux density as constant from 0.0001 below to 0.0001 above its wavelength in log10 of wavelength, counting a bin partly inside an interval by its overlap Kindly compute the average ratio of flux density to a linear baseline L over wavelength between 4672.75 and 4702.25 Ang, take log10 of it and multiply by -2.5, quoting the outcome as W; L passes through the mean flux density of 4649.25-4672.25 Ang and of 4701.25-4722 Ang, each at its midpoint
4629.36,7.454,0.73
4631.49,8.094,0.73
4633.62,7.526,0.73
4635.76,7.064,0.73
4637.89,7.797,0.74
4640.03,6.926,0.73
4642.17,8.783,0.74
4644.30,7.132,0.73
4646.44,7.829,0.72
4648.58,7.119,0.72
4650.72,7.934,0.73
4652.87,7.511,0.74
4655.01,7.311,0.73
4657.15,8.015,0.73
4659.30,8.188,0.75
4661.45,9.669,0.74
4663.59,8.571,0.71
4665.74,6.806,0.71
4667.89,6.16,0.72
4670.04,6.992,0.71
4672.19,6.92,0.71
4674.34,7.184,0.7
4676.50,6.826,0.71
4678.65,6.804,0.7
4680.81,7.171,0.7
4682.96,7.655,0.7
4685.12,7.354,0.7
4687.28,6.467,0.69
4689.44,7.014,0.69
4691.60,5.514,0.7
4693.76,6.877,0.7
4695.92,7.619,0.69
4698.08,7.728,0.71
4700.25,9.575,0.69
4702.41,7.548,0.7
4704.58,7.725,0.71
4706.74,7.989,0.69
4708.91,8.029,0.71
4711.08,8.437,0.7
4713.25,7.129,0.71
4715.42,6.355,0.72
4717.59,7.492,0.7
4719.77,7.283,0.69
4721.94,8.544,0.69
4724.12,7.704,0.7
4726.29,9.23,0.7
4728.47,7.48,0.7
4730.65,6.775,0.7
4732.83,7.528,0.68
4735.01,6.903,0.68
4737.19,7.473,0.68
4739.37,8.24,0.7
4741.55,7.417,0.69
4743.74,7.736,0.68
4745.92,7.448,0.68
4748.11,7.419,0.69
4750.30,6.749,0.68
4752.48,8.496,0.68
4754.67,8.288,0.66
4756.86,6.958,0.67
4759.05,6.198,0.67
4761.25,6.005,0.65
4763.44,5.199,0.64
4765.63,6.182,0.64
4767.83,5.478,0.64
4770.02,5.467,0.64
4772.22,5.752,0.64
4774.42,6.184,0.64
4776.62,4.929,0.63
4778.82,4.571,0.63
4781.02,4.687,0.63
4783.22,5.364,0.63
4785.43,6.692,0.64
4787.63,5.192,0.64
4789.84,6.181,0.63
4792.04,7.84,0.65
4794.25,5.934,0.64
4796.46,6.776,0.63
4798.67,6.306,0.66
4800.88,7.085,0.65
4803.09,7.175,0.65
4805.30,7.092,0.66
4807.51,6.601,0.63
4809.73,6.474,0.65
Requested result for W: 0.06 mag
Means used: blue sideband 7.66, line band 7.22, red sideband 7.62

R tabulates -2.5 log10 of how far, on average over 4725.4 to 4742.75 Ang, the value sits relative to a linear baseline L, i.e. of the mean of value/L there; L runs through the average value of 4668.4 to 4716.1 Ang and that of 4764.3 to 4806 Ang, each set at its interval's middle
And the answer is -0.133 mag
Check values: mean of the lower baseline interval 7.31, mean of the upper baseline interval 6.03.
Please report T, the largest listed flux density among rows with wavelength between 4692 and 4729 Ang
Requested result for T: 9.575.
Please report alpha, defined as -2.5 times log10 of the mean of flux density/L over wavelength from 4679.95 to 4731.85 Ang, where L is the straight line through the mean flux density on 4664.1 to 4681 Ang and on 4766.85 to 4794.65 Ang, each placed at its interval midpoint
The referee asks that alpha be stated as -0.16 mag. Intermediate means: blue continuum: 6.9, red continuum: 5.71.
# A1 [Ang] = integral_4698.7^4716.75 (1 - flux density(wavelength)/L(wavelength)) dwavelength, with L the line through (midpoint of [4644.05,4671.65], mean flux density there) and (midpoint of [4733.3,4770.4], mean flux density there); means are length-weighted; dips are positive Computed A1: -1.4 Ang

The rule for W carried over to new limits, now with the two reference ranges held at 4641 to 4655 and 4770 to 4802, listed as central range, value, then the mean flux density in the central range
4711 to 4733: -0.13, 7.6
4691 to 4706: -0.08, 7.59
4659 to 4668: -0.08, 8.04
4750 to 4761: -0.15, 7.28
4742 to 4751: -0.14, 7.36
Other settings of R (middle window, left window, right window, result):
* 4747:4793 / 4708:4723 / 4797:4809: 0.156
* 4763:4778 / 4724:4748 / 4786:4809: 0.252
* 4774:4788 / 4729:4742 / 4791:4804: 0.291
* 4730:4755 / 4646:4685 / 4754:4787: -0.202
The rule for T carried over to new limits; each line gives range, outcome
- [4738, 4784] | 8.496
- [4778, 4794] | 7.84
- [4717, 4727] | 9.23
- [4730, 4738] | 7.528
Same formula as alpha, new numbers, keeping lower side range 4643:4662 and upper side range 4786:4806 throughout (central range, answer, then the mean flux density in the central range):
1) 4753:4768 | 0.074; 6.46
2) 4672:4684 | 0.074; 7.1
